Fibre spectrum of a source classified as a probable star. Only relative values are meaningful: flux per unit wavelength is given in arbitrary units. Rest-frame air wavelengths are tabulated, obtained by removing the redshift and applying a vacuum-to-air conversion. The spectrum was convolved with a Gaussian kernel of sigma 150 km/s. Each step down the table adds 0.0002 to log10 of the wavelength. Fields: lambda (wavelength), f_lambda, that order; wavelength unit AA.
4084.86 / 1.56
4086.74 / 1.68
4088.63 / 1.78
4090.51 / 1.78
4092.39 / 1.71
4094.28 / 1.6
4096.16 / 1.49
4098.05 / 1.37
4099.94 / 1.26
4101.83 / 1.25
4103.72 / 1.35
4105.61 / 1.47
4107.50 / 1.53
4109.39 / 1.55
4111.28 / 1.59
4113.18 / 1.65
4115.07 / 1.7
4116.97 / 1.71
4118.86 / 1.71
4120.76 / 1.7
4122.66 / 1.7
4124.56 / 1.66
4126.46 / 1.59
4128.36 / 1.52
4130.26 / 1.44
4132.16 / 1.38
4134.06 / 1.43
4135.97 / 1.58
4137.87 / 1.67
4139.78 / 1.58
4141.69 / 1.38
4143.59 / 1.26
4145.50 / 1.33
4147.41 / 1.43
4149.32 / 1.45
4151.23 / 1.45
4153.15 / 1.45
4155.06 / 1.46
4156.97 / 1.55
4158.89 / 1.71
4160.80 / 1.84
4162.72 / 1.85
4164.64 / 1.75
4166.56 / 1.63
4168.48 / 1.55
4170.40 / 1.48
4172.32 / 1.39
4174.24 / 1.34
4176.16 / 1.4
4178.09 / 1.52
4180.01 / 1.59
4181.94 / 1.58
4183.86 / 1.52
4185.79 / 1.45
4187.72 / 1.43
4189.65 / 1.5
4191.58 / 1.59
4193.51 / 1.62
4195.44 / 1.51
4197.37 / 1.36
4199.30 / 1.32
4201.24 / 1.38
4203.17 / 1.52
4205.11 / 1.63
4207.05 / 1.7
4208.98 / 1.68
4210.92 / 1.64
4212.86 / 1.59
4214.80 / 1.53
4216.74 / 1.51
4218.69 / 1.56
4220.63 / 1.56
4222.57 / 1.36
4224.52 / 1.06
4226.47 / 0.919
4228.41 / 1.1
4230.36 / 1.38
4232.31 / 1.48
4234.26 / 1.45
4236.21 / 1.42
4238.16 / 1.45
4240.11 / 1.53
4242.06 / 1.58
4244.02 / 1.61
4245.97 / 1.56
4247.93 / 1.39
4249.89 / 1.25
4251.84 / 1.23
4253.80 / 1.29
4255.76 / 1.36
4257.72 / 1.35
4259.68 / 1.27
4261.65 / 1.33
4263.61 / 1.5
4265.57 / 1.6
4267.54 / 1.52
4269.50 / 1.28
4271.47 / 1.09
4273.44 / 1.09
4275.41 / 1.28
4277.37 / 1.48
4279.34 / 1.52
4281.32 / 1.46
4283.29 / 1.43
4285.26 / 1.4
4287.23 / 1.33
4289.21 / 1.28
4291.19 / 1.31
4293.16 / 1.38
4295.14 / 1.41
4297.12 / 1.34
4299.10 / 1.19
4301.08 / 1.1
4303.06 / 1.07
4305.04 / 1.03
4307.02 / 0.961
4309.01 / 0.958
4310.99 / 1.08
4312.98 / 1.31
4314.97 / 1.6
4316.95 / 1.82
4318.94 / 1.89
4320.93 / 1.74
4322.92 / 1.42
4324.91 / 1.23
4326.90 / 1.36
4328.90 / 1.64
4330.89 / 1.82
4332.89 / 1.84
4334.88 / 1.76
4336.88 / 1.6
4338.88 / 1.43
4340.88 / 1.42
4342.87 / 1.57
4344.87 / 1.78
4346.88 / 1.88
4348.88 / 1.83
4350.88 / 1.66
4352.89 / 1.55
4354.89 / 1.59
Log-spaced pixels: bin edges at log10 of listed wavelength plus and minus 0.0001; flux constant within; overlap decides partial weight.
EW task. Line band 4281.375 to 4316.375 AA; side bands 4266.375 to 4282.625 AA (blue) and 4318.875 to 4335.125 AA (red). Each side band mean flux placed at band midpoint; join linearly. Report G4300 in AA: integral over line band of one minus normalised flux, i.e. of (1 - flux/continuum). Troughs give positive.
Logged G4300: 4.9 AA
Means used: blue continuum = 1.34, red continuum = 1.61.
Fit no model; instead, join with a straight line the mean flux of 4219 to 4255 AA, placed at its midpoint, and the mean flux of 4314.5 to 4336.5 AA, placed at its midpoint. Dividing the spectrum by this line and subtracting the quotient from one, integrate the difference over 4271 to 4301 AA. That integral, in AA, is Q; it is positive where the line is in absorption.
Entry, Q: 3.8 AA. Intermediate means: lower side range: 1.37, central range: 1.33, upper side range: 1.65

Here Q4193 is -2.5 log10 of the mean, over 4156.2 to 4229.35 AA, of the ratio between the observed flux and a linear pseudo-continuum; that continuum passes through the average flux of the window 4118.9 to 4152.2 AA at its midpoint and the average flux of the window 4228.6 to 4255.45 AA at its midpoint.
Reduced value -0.03 mag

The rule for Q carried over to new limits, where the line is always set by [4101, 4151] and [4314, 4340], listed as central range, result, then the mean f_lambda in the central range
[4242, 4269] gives 3.06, 1.41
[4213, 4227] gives 1.66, 1.38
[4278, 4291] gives 1.66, 1.4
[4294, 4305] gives 2.76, 1.21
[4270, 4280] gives 1.97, 1.28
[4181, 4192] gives 0.33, 1.51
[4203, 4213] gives -0.47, 1.64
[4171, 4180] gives 0.67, 1.43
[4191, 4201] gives 0.58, 1.47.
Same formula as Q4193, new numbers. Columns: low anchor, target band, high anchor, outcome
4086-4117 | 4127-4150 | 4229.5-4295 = 0.04 mag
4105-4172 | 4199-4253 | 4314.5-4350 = 0.11 mag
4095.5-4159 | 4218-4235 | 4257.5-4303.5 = 0.07 mag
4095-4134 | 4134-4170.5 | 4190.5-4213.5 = -0.01 mag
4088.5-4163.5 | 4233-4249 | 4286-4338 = -0.03 mag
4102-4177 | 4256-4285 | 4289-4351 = 0.08 mag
